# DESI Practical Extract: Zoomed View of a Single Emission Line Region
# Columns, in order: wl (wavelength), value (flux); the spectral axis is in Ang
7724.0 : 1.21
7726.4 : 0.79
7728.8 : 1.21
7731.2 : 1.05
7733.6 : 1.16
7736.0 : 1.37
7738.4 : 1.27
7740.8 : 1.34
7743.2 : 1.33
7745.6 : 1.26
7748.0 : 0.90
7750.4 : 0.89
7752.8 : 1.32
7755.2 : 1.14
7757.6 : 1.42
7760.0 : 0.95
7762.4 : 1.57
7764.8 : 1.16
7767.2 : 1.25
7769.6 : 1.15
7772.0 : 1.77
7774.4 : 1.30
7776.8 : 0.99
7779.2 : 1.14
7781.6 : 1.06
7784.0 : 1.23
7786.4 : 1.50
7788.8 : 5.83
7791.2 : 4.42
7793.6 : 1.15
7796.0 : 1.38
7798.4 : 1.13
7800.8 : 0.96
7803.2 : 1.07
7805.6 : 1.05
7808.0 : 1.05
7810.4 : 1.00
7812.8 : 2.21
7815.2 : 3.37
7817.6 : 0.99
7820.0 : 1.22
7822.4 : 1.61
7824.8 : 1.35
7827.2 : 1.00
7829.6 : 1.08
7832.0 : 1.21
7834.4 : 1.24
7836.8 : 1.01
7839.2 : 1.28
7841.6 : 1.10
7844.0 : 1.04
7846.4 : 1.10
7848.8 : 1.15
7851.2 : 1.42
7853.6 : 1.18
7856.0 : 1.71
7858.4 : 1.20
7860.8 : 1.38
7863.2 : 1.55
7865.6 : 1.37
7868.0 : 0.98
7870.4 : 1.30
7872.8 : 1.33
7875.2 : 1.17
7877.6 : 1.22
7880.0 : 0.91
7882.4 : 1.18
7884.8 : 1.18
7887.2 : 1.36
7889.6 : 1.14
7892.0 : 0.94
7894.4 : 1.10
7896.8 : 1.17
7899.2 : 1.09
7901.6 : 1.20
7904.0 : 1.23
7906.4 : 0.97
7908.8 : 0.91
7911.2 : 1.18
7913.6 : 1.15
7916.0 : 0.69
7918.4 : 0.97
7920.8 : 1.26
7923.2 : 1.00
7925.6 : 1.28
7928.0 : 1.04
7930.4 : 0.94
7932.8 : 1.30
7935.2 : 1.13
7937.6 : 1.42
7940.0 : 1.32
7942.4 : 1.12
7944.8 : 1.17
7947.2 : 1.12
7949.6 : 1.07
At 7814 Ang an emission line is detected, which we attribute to [N II]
